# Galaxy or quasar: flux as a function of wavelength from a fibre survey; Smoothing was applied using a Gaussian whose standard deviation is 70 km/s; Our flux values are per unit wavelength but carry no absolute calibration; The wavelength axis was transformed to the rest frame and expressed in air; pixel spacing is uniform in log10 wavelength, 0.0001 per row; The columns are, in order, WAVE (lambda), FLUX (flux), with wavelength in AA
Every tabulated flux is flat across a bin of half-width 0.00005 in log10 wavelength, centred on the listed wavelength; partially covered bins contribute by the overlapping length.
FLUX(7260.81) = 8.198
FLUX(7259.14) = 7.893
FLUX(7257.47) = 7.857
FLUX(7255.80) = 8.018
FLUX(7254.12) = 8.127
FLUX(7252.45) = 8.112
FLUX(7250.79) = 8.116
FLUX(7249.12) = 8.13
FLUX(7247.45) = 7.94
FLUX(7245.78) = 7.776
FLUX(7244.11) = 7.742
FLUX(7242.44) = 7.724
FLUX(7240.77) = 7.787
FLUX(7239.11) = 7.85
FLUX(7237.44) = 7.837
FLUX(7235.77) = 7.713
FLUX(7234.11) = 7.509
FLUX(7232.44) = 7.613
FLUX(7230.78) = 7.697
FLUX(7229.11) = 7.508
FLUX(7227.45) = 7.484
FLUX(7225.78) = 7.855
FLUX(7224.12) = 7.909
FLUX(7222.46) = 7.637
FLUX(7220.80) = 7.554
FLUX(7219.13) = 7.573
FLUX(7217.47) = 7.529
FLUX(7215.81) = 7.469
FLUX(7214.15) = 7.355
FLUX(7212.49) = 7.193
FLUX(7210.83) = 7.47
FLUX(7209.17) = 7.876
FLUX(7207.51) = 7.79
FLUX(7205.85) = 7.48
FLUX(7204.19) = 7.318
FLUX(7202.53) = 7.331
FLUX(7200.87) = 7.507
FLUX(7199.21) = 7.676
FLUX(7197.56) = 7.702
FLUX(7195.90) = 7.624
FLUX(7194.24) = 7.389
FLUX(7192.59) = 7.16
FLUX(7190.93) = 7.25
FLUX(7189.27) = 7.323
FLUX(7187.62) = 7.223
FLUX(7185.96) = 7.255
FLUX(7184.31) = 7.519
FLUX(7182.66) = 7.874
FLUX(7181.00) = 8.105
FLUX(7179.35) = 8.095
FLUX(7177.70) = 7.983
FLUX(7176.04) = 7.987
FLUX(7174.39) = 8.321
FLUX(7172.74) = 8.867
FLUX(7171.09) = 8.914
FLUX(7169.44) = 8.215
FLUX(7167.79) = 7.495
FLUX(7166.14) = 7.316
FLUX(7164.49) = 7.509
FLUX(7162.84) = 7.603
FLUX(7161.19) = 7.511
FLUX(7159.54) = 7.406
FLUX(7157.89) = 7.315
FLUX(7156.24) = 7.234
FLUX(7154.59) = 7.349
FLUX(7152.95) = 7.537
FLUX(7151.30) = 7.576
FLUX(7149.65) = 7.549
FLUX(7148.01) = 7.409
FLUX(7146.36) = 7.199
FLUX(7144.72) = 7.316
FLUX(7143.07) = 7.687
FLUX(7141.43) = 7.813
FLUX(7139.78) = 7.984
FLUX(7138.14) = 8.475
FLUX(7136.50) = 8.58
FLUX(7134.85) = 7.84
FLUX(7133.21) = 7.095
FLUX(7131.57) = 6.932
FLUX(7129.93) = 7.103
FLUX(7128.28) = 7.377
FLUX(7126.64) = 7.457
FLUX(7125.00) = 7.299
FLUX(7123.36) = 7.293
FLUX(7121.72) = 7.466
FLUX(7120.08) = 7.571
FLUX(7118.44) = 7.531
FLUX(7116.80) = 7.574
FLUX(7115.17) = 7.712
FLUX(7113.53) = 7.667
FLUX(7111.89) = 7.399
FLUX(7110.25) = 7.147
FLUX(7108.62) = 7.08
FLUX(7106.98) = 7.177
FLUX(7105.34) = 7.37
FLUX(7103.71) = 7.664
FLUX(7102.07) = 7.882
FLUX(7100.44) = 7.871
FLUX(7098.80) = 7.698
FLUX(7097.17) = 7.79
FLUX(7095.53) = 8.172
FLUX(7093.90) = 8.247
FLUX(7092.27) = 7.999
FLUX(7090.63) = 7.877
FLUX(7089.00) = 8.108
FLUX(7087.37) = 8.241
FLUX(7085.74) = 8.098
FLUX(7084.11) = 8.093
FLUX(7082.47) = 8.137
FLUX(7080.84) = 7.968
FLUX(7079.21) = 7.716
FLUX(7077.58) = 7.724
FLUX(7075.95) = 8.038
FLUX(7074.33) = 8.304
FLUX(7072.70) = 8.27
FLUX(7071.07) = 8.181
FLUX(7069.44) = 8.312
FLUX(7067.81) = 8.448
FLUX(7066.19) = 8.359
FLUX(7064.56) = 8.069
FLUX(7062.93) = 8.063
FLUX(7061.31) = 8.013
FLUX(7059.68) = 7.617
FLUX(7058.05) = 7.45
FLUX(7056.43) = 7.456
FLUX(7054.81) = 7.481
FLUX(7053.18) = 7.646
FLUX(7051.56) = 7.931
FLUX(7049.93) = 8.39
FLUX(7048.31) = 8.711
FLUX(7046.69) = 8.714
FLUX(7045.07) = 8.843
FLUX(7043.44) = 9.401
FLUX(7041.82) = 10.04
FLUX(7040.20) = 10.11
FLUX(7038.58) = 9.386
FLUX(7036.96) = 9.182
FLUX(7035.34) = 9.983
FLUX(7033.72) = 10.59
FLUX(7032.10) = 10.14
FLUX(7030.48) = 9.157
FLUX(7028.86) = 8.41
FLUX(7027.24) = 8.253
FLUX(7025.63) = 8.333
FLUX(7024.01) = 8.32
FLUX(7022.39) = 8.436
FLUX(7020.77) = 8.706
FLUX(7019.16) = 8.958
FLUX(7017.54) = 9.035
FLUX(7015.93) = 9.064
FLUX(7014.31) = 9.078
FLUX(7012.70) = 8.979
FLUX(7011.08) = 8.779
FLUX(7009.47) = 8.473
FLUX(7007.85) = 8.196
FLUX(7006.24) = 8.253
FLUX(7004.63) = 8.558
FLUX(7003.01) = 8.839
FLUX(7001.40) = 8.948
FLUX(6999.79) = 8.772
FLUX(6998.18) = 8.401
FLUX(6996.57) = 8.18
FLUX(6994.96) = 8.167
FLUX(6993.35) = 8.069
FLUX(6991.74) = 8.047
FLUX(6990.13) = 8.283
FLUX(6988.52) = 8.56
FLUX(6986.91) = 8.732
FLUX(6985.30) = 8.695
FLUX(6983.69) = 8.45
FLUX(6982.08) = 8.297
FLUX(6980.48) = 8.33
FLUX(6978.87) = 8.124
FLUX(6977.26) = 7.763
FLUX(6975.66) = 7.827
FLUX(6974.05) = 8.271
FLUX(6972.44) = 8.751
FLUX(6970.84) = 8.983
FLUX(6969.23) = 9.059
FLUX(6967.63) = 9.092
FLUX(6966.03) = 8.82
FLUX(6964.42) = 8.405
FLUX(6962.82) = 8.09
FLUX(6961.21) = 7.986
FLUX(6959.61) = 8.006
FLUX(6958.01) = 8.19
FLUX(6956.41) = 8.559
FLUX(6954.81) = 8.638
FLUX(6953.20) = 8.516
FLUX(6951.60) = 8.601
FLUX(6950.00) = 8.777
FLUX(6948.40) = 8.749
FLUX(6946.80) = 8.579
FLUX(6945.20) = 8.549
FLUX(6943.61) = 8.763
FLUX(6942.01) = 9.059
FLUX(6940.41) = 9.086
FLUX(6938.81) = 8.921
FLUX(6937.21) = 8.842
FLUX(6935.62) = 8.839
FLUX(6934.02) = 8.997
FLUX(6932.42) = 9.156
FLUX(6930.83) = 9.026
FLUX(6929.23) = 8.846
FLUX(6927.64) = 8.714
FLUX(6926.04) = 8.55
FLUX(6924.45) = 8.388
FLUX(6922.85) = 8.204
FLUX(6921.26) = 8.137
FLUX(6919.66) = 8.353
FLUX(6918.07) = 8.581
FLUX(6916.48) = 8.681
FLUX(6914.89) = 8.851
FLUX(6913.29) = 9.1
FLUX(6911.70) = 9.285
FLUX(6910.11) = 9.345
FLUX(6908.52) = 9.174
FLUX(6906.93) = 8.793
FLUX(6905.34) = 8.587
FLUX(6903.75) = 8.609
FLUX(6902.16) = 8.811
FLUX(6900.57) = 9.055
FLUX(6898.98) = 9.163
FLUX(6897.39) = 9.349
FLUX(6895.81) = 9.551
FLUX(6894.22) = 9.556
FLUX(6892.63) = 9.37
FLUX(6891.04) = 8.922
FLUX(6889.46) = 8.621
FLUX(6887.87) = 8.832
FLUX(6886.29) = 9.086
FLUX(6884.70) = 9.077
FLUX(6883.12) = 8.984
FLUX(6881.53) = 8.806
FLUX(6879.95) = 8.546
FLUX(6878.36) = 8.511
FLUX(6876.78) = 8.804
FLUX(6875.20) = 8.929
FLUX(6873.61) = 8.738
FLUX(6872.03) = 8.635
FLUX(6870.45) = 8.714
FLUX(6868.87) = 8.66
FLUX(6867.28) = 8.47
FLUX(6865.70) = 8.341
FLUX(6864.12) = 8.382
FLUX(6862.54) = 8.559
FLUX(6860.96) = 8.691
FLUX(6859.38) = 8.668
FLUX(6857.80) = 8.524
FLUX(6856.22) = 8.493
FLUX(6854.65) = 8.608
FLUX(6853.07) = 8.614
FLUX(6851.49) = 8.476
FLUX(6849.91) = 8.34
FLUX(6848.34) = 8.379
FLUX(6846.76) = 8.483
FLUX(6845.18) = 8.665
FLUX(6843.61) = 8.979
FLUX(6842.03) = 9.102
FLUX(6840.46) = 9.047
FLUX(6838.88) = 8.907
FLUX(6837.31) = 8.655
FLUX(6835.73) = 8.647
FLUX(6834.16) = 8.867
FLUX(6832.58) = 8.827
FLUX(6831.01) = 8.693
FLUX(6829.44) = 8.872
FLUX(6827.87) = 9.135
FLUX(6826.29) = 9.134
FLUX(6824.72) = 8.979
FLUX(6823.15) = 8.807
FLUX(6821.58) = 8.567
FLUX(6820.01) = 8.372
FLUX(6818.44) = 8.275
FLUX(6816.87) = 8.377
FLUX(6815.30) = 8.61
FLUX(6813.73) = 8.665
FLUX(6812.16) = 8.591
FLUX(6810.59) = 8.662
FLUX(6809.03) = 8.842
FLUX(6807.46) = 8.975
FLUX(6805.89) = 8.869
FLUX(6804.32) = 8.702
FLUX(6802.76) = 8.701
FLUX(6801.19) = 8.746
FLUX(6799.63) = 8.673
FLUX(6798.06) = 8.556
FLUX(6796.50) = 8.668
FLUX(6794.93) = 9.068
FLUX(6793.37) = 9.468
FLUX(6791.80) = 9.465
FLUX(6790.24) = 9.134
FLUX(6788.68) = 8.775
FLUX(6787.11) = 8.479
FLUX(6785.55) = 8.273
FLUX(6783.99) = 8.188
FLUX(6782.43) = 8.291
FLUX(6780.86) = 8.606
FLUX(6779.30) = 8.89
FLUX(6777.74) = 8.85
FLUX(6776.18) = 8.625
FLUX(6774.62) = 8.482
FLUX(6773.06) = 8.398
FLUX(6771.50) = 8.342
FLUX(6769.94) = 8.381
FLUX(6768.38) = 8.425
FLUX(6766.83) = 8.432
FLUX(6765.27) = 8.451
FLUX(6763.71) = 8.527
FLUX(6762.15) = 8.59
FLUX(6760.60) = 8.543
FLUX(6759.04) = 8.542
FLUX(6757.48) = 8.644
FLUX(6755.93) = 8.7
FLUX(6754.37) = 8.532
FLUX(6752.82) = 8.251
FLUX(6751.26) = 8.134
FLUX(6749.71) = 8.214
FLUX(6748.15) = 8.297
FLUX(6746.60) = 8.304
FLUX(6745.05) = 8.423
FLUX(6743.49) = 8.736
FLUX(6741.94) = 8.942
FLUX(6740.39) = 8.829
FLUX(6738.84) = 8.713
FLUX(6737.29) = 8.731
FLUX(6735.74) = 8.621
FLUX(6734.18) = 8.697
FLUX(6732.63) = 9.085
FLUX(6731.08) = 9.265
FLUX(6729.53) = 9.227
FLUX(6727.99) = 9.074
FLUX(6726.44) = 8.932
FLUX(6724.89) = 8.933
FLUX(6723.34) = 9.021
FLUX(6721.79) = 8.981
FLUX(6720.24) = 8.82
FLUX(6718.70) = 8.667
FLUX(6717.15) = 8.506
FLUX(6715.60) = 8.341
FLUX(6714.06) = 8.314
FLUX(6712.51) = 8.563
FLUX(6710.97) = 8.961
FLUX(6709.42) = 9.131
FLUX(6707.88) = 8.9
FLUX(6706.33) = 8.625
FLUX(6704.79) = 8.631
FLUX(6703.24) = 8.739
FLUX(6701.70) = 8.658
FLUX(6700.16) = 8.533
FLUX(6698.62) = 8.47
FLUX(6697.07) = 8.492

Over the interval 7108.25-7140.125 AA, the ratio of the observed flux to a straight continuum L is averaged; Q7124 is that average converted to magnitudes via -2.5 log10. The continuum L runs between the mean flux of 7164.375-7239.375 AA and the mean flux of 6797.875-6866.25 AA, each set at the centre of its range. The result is 0.05 mag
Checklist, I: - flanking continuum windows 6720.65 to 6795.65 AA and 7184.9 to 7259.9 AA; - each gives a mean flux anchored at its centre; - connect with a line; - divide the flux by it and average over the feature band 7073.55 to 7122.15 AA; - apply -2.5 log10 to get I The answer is 0.02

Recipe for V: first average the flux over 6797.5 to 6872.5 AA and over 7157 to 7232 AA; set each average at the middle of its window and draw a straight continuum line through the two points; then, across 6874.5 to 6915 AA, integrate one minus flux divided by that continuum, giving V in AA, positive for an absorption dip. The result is -2.3 AA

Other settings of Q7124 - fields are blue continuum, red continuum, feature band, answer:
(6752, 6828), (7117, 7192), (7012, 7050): -0.14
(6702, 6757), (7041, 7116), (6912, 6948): -0.06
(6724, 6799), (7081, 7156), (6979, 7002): -0.05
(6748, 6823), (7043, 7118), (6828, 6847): -0.04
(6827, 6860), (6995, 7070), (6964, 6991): 0.02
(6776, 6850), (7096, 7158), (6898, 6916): -0.07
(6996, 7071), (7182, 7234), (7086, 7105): 0.04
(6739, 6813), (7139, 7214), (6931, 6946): -0.09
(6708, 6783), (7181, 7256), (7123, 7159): 0.04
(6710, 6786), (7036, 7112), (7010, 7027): -0.07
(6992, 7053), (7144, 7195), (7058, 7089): 0.05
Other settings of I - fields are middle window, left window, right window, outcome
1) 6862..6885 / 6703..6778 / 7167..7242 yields -0.04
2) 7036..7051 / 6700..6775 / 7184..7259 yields -0.15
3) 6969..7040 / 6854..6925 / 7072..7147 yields -0.06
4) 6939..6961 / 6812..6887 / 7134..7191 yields -0.03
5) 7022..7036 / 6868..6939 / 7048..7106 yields -0.11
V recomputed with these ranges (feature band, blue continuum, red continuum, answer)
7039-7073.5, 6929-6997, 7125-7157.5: -1.5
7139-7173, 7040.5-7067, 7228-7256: 1.7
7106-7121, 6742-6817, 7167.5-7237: 0.8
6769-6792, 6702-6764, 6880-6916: 0.5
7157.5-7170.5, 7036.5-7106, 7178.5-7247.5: 0.4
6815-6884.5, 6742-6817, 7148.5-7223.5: -2.0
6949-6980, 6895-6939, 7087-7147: 0.4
